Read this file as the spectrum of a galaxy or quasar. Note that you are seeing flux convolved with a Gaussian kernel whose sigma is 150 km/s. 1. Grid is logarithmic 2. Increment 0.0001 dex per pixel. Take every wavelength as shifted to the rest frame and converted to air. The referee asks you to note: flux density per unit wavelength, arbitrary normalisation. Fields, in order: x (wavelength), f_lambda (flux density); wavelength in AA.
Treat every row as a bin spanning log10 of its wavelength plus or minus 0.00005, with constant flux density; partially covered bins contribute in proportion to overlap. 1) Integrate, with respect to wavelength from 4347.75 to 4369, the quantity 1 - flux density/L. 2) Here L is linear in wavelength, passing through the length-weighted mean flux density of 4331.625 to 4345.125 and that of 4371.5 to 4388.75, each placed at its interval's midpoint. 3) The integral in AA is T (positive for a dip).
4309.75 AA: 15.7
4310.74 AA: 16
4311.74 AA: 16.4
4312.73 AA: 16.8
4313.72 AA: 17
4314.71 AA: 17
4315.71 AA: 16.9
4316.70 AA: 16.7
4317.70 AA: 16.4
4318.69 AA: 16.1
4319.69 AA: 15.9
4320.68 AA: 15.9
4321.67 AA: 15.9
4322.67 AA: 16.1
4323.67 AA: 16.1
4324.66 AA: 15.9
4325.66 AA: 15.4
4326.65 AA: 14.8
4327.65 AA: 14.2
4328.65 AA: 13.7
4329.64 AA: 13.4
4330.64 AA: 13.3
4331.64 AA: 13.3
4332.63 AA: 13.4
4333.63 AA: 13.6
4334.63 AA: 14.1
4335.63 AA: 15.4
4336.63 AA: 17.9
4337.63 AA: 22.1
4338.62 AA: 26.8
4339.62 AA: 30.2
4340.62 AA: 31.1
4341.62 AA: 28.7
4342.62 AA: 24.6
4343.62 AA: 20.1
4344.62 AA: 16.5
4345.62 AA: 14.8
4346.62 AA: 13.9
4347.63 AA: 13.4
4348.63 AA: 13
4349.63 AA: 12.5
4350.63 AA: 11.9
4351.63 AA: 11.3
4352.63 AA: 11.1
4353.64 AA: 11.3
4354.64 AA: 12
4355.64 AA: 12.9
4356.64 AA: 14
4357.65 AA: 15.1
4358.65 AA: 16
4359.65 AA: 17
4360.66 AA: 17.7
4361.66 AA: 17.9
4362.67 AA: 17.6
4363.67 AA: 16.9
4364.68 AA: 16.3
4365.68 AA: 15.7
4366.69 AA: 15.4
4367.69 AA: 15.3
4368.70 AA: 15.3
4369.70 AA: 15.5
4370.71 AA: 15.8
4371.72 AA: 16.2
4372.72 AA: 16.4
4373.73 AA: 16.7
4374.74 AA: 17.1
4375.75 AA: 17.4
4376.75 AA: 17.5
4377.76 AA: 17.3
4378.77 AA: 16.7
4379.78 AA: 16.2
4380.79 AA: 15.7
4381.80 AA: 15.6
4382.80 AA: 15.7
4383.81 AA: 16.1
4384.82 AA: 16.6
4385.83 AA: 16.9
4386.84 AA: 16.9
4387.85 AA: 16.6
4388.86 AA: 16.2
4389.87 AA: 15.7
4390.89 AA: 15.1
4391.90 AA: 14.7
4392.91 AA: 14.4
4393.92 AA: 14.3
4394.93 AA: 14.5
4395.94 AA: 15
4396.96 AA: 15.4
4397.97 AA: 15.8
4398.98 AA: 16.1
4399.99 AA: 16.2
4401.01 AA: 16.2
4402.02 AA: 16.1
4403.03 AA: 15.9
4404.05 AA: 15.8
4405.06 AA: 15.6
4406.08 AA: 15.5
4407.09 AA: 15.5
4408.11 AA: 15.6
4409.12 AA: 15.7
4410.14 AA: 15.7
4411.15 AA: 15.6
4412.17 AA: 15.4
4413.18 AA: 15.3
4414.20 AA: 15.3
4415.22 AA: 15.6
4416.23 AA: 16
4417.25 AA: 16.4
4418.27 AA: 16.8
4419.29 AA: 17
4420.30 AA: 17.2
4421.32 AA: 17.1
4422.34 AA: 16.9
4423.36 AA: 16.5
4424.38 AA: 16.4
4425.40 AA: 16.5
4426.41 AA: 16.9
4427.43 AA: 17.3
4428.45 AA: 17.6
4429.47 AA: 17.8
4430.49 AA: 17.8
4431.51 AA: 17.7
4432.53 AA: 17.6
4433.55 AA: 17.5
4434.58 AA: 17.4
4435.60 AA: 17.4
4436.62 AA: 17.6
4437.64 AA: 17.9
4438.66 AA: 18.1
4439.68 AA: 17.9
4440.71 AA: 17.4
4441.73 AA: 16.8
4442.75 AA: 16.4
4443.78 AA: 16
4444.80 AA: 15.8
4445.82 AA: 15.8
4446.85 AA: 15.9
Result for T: 4.71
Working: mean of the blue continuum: 20.8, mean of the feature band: 14.6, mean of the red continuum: 16.6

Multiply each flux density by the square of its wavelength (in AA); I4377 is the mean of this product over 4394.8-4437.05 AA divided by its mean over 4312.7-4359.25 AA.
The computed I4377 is 1.04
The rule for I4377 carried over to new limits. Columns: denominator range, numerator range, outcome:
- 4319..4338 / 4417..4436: 1.18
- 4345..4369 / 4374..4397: 1.12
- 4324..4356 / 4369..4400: 0.99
